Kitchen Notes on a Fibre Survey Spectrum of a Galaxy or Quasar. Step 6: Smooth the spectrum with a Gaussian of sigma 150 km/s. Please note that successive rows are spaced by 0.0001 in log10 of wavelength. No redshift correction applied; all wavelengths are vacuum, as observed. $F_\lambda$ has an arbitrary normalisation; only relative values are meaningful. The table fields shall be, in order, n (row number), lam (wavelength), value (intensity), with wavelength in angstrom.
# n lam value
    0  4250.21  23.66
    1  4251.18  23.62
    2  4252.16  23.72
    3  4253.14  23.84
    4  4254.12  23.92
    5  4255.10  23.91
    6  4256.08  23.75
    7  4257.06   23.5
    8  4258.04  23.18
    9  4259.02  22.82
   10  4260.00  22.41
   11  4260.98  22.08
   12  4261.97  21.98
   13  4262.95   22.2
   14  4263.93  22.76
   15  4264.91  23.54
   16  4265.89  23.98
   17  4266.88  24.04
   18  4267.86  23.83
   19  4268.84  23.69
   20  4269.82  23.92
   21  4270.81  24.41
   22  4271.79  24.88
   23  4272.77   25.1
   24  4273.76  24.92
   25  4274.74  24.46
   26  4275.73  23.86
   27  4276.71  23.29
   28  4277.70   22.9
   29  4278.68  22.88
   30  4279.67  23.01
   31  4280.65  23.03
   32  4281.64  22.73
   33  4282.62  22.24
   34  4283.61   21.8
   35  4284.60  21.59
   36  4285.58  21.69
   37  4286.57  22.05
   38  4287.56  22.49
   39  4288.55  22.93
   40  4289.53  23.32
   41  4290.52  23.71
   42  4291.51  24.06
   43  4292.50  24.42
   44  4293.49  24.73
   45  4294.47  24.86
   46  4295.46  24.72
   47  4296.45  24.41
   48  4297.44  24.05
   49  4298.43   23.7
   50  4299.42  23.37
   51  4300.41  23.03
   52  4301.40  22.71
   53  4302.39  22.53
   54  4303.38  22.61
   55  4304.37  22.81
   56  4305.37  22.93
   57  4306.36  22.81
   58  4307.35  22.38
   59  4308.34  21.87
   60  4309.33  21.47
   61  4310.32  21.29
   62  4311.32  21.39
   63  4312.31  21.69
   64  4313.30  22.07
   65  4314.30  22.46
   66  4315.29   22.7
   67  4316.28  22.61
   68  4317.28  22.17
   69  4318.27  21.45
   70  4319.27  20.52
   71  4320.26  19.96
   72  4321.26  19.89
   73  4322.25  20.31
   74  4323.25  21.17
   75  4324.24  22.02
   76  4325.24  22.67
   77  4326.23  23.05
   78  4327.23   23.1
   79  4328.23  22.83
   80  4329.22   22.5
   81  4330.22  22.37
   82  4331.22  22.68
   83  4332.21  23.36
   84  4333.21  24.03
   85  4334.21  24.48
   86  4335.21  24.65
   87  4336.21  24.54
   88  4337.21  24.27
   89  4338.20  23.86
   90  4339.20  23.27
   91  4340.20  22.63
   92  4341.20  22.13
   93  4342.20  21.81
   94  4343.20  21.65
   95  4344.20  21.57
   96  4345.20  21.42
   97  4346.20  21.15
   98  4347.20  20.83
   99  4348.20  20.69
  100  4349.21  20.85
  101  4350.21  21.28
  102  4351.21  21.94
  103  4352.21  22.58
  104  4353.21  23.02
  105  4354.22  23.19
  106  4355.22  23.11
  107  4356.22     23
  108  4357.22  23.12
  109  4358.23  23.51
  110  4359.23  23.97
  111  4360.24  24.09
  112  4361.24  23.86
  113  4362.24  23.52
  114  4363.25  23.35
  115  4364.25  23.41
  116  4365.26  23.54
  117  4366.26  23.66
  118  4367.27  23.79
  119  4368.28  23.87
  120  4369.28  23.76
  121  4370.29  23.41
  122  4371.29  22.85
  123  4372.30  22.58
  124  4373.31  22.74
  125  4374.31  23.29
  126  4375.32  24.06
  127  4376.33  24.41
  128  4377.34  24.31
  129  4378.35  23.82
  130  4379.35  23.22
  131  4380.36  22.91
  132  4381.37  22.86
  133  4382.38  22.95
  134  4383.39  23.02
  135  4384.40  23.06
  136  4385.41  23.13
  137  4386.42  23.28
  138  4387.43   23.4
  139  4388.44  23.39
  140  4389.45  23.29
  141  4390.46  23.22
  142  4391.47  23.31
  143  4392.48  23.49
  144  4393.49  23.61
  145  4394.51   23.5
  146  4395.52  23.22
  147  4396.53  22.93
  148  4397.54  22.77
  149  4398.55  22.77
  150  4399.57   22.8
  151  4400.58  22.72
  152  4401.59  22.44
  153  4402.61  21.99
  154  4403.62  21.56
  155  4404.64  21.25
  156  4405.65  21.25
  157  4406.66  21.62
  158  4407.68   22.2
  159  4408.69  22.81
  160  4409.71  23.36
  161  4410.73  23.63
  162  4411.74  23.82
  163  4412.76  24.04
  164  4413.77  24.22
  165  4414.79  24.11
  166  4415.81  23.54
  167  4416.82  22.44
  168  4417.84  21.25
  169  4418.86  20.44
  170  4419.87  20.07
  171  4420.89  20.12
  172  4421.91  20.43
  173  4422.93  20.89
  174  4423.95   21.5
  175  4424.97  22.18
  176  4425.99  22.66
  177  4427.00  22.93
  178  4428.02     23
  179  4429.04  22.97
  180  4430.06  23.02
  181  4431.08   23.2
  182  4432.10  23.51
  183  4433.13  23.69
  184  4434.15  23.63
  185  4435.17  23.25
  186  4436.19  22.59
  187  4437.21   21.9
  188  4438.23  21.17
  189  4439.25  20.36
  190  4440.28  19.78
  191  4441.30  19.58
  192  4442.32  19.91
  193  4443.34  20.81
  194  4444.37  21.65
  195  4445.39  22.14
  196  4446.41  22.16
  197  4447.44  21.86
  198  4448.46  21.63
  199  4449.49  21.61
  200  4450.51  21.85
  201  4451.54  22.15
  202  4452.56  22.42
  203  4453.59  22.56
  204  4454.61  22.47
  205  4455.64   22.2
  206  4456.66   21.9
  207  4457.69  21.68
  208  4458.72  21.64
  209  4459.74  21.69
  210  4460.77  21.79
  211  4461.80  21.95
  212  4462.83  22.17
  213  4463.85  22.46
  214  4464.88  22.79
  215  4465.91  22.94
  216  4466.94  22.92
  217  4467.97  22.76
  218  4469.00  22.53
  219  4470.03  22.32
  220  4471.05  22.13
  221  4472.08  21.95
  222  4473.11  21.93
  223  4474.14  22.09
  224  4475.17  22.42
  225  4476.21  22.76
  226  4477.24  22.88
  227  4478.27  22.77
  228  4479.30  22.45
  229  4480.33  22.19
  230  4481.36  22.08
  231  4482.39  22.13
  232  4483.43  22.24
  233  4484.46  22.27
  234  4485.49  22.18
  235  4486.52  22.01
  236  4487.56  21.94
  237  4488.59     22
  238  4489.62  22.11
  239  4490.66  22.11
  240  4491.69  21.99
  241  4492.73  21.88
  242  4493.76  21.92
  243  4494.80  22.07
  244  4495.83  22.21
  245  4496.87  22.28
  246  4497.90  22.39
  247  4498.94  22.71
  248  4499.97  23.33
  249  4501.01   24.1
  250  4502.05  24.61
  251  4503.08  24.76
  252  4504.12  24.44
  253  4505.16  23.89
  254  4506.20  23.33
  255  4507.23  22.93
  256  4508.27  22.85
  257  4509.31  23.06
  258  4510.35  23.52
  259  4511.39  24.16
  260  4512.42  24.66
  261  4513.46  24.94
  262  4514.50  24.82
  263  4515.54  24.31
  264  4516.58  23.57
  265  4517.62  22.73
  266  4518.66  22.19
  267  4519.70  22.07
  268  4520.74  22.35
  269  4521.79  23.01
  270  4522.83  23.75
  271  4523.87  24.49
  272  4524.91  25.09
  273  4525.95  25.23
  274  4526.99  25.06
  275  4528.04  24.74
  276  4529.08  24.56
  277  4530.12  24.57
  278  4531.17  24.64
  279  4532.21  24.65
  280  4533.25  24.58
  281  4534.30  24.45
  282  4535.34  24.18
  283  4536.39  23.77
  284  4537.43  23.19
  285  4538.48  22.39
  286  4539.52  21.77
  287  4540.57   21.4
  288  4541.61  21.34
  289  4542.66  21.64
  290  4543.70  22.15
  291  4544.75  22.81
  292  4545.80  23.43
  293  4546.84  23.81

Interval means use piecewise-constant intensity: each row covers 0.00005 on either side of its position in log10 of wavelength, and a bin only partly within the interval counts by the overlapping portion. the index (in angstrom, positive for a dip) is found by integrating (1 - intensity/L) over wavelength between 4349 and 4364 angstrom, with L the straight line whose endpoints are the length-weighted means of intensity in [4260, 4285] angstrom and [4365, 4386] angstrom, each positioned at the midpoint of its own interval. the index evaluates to 0.2 angstrom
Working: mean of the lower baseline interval 23.3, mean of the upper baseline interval 23.4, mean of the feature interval 23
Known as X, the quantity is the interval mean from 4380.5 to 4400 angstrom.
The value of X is 23.1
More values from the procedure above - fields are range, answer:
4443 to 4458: 22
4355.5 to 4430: 22.9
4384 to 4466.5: 22.3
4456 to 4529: 22.9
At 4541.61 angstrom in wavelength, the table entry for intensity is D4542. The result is 21.34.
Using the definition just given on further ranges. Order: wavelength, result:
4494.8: 22.07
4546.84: 23.81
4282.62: 22.24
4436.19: 22.59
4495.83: 22.21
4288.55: 22.93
